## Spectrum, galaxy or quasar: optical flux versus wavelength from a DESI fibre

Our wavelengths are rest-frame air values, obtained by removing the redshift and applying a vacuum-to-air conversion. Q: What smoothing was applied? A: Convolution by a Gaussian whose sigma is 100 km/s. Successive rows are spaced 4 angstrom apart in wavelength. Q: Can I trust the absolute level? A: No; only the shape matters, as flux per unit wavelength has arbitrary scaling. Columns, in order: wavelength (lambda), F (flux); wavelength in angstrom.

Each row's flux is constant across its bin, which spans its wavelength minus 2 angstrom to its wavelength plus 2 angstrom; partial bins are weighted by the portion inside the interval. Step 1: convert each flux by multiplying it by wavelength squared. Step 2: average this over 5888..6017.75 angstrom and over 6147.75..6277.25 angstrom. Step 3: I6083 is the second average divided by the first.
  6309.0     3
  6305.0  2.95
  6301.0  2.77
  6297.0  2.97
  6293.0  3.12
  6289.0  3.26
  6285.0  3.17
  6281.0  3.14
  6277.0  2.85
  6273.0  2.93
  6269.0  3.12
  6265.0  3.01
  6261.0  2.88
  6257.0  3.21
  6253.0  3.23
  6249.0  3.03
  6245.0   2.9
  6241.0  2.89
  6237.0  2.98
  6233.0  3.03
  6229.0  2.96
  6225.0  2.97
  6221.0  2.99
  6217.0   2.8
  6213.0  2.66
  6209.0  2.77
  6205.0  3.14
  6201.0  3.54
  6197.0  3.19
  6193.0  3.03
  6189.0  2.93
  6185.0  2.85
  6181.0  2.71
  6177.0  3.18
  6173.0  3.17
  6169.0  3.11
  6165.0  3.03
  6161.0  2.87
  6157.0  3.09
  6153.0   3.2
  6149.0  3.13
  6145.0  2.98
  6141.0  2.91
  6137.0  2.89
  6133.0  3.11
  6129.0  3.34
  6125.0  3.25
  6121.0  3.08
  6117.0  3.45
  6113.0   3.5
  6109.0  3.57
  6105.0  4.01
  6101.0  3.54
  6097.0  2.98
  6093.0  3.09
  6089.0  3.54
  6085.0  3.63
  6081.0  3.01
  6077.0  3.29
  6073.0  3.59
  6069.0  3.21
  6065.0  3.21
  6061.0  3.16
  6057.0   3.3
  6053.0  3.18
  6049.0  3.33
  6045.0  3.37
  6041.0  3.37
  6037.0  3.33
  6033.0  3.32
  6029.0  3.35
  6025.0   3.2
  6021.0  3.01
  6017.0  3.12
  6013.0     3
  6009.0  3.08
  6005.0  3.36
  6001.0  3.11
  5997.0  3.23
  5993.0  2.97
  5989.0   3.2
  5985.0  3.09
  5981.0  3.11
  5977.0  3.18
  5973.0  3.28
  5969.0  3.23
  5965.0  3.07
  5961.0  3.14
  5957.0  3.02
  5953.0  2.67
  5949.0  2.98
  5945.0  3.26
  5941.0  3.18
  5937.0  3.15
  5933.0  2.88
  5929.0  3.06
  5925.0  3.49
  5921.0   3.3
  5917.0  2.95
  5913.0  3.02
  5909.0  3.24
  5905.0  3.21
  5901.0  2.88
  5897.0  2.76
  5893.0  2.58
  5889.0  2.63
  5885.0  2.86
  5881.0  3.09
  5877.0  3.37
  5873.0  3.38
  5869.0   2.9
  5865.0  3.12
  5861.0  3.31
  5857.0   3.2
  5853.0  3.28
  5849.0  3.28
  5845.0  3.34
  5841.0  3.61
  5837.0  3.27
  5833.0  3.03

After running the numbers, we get 1.07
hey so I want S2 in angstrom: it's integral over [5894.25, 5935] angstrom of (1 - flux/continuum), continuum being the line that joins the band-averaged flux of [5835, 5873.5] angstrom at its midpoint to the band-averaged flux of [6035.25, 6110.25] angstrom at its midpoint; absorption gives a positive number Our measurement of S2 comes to 2.71 angstrom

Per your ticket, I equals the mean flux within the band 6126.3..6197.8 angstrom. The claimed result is 3.04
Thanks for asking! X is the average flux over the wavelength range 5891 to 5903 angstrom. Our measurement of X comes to 2.74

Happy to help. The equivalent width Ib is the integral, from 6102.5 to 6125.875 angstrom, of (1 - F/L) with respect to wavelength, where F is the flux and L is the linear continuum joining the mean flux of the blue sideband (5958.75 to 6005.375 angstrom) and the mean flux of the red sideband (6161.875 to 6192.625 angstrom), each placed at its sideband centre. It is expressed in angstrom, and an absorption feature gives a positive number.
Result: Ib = -3.4 angstrom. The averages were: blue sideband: 3.16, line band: 3.49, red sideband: 2.99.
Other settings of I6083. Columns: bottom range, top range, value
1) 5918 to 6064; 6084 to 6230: 1.05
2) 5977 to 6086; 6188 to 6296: 1.01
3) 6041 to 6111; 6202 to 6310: 0.95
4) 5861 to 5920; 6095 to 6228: 1.13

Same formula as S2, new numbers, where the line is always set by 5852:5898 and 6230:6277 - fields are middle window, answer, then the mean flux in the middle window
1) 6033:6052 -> -1.95 angstrom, 3.34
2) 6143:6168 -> -0.28 angstrom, 3.05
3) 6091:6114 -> -3.22 angstrom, 3.45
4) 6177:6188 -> 0.55 angstrom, 2.87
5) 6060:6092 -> -3.21 angstrom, 3.33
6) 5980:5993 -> -0.33 angstrom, 3.11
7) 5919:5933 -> -0.87 angstrom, 3.23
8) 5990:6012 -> -0.83 angstrom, 3.15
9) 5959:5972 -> -0.53 angstrom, 3.16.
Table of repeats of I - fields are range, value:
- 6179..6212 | 3.01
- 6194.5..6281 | 3.01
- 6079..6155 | 3.27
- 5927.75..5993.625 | 3.09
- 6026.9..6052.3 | 3.34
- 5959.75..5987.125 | 3.16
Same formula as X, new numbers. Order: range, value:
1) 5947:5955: 2.83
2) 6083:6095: 3.42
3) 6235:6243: 2.94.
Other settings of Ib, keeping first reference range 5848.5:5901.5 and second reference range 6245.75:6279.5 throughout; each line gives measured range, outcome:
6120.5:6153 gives -0.6 angstrom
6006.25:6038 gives -1.4 angstrom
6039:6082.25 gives -3.5 angstrom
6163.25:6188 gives 0.2 angstrom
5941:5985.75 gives -0.8 angstrom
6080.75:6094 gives -1.5 angstrom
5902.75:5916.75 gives -0.4 angstrom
